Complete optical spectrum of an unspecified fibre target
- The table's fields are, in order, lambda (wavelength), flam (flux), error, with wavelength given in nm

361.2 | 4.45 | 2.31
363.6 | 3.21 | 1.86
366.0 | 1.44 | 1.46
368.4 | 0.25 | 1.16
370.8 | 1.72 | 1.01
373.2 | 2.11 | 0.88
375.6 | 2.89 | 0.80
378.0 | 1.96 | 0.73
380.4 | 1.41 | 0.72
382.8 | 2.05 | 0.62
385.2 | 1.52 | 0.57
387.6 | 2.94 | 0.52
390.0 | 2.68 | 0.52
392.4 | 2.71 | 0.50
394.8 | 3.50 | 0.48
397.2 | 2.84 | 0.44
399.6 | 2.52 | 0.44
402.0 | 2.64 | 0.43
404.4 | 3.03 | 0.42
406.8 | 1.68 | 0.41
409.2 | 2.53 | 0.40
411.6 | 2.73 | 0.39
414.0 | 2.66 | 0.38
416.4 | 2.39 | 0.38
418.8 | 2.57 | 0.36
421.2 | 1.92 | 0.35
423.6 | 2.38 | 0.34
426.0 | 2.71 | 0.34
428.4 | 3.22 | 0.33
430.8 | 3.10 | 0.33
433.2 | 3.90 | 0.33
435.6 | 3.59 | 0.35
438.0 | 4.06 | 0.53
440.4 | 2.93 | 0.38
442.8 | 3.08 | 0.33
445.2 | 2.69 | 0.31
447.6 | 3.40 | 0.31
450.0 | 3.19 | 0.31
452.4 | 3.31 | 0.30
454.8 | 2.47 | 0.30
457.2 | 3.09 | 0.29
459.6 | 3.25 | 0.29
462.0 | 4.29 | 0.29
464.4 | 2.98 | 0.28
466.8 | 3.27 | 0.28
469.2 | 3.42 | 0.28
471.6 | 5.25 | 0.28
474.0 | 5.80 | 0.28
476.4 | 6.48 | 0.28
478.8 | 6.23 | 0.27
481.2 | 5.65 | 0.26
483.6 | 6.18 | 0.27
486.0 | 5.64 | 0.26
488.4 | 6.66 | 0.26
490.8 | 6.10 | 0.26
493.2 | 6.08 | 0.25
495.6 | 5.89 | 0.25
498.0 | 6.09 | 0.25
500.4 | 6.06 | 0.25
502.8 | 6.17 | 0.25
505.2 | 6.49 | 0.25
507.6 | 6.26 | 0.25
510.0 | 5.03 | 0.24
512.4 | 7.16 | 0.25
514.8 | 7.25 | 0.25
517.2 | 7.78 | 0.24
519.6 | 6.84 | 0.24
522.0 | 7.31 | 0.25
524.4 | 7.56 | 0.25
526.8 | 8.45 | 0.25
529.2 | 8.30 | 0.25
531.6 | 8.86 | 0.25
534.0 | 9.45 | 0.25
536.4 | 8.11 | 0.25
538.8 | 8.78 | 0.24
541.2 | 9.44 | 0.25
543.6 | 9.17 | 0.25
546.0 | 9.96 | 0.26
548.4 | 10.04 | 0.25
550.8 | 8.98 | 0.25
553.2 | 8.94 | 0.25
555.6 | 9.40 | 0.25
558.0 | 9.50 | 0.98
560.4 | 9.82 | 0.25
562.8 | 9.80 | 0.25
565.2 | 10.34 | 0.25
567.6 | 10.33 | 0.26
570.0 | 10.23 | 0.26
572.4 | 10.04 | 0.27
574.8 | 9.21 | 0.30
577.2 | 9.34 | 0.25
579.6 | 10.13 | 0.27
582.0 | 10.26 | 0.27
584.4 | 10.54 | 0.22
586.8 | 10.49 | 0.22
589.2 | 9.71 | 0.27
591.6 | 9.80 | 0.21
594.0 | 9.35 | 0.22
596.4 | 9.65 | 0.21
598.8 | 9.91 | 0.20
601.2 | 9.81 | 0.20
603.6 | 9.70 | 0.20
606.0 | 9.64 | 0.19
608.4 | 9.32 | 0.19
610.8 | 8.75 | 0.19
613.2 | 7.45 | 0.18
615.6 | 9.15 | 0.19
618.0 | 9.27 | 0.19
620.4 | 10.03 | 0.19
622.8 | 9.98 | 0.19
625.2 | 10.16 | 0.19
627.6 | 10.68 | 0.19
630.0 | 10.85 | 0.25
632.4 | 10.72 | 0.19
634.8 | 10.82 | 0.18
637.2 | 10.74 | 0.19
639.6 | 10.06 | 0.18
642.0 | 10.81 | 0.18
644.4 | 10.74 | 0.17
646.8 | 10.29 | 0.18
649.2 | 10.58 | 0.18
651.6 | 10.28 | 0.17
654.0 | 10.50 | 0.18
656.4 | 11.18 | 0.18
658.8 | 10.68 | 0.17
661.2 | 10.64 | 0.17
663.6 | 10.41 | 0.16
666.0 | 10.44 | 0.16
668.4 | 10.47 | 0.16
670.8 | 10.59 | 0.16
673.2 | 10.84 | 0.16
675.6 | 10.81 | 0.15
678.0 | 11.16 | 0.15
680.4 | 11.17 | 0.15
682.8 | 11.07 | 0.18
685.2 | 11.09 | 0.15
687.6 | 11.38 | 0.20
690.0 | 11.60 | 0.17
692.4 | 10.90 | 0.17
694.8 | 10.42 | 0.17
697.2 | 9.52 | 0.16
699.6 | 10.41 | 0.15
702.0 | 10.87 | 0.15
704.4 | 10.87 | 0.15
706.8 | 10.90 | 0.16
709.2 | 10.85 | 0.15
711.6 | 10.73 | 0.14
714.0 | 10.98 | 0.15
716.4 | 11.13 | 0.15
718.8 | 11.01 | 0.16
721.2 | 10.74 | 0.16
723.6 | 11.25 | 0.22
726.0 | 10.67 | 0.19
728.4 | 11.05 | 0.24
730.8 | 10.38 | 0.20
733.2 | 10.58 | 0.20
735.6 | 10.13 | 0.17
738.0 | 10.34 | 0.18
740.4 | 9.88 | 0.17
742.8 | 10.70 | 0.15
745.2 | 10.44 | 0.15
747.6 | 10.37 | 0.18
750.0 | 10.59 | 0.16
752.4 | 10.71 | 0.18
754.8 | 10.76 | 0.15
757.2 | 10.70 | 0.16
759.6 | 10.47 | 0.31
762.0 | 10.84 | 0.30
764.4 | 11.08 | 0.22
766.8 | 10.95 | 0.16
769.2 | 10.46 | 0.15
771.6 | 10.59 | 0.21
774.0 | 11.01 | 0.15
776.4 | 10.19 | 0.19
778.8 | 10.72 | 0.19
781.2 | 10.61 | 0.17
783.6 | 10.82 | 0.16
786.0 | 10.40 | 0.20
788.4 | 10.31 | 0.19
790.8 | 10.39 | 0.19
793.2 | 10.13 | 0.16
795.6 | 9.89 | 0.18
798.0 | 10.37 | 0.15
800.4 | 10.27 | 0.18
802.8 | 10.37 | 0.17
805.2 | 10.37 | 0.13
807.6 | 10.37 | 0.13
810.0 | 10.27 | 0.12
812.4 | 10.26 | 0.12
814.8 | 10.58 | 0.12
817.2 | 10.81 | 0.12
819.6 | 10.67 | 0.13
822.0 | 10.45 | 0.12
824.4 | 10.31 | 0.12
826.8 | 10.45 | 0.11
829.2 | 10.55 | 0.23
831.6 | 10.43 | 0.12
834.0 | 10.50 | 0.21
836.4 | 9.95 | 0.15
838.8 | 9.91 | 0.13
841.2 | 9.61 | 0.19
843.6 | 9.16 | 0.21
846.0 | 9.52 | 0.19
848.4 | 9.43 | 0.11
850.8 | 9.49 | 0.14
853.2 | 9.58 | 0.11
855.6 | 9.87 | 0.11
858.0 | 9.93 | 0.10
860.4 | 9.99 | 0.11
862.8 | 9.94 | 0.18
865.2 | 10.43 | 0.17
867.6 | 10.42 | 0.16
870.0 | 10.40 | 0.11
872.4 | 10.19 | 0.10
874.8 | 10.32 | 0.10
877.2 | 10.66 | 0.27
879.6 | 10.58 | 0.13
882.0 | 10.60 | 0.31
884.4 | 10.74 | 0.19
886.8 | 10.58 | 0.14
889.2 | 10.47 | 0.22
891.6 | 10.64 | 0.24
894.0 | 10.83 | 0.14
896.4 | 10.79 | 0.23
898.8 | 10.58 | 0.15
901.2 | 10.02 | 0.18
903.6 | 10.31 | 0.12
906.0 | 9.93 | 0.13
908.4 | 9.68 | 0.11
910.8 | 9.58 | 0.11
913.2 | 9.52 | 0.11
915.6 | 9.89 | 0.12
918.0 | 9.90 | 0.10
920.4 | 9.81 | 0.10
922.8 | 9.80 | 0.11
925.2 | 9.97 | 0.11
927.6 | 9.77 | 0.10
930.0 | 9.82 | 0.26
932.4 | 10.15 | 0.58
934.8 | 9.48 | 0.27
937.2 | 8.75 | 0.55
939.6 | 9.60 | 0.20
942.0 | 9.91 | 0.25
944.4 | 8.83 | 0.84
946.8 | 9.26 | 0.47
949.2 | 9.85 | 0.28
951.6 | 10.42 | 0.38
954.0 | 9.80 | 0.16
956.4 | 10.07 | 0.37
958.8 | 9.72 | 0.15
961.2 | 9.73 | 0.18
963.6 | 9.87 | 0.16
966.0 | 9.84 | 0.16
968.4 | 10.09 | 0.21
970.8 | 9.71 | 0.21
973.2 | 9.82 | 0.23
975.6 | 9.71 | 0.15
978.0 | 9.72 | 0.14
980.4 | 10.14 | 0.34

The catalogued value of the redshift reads 0.18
